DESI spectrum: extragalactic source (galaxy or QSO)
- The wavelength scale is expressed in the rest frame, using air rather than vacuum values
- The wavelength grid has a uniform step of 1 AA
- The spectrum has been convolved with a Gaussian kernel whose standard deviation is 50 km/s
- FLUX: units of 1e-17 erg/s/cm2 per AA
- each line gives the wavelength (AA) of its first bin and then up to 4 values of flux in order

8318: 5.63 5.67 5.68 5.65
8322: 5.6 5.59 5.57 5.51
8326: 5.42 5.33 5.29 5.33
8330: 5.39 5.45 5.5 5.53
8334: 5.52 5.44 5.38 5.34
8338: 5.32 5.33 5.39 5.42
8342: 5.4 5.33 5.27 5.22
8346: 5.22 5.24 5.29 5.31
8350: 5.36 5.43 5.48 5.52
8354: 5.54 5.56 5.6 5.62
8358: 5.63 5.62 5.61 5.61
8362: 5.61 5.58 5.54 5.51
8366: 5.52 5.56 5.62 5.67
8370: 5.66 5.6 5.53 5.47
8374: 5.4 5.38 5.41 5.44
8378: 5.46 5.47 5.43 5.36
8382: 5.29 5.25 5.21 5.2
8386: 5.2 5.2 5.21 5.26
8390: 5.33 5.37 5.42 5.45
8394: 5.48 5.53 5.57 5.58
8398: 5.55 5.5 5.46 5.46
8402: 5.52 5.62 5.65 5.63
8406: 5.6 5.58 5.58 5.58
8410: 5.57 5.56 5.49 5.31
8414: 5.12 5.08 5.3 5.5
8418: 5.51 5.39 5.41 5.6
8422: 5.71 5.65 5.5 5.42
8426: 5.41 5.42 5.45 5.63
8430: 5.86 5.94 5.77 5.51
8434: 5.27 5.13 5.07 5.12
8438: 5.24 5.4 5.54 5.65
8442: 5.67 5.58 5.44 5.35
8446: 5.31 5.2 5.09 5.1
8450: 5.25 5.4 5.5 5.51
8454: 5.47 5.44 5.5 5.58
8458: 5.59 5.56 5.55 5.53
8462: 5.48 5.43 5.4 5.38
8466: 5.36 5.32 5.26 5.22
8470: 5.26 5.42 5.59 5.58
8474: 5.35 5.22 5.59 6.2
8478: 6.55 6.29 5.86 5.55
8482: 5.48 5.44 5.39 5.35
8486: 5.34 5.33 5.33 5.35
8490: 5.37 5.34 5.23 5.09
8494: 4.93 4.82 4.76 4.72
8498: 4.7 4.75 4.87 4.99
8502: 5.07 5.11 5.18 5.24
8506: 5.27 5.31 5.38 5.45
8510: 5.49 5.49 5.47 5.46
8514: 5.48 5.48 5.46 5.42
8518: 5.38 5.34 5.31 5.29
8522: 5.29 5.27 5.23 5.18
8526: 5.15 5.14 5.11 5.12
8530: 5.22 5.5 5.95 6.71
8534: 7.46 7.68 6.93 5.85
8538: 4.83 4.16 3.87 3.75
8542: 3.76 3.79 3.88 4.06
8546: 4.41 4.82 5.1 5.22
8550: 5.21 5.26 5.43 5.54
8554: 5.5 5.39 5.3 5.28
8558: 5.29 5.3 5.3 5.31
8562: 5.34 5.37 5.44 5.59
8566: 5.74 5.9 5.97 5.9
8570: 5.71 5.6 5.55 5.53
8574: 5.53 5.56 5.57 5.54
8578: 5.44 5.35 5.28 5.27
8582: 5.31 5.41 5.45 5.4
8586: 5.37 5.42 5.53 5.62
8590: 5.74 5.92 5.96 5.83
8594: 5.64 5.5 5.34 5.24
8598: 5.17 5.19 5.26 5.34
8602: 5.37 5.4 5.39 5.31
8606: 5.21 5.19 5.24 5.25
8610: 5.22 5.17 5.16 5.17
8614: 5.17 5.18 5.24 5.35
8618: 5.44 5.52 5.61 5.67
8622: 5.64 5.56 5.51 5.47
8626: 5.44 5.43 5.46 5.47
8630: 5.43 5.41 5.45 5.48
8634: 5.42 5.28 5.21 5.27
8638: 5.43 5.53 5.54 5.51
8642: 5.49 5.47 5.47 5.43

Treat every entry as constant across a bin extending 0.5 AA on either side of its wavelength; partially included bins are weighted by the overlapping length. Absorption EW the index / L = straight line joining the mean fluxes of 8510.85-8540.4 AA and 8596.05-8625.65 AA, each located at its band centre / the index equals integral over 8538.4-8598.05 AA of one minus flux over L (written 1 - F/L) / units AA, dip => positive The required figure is 1.7 AA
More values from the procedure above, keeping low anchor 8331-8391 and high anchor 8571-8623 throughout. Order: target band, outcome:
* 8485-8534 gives 1.2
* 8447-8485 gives -0.5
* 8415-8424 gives -0.1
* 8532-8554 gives 1.1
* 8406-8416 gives 0.0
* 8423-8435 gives -0.3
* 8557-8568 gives -0.1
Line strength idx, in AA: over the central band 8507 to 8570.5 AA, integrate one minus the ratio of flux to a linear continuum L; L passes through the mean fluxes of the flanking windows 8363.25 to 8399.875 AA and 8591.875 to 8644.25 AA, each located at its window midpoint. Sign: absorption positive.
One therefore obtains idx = 1.0 AA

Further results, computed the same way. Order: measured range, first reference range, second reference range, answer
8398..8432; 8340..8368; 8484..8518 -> -1.0 AA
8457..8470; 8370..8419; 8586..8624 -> 0.0 AA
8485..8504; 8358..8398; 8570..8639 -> 1.3 AA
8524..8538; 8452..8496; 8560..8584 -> -0.9 AA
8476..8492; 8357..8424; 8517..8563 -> -0.8 AA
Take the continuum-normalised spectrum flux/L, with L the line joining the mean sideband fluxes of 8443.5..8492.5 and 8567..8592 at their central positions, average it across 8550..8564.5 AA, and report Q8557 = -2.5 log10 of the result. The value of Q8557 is 0.04 mag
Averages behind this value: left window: 5.46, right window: 5.56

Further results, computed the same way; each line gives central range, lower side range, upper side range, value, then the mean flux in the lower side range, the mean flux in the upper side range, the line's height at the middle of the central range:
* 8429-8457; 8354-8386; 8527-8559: -0.01 mag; 5.49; 5.21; 5.37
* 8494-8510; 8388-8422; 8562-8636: 0.08 mag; 5.47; 5.45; 5.46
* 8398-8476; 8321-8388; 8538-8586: -0.02 mag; 5.44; 5.18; 5.34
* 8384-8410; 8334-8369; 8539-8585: -0.01 mag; 5.46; 5.19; 5.4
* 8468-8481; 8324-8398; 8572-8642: -0.04 mag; 5.43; 5.42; 5.43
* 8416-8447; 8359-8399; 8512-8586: -0.01 mag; 5.45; 5.34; 5.42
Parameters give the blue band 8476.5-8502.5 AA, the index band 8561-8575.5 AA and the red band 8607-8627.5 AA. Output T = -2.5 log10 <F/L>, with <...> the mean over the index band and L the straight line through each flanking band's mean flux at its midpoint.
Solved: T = -0.05 mag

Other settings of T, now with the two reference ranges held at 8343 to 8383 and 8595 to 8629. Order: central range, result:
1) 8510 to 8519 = -0.01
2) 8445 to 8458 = 0.01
